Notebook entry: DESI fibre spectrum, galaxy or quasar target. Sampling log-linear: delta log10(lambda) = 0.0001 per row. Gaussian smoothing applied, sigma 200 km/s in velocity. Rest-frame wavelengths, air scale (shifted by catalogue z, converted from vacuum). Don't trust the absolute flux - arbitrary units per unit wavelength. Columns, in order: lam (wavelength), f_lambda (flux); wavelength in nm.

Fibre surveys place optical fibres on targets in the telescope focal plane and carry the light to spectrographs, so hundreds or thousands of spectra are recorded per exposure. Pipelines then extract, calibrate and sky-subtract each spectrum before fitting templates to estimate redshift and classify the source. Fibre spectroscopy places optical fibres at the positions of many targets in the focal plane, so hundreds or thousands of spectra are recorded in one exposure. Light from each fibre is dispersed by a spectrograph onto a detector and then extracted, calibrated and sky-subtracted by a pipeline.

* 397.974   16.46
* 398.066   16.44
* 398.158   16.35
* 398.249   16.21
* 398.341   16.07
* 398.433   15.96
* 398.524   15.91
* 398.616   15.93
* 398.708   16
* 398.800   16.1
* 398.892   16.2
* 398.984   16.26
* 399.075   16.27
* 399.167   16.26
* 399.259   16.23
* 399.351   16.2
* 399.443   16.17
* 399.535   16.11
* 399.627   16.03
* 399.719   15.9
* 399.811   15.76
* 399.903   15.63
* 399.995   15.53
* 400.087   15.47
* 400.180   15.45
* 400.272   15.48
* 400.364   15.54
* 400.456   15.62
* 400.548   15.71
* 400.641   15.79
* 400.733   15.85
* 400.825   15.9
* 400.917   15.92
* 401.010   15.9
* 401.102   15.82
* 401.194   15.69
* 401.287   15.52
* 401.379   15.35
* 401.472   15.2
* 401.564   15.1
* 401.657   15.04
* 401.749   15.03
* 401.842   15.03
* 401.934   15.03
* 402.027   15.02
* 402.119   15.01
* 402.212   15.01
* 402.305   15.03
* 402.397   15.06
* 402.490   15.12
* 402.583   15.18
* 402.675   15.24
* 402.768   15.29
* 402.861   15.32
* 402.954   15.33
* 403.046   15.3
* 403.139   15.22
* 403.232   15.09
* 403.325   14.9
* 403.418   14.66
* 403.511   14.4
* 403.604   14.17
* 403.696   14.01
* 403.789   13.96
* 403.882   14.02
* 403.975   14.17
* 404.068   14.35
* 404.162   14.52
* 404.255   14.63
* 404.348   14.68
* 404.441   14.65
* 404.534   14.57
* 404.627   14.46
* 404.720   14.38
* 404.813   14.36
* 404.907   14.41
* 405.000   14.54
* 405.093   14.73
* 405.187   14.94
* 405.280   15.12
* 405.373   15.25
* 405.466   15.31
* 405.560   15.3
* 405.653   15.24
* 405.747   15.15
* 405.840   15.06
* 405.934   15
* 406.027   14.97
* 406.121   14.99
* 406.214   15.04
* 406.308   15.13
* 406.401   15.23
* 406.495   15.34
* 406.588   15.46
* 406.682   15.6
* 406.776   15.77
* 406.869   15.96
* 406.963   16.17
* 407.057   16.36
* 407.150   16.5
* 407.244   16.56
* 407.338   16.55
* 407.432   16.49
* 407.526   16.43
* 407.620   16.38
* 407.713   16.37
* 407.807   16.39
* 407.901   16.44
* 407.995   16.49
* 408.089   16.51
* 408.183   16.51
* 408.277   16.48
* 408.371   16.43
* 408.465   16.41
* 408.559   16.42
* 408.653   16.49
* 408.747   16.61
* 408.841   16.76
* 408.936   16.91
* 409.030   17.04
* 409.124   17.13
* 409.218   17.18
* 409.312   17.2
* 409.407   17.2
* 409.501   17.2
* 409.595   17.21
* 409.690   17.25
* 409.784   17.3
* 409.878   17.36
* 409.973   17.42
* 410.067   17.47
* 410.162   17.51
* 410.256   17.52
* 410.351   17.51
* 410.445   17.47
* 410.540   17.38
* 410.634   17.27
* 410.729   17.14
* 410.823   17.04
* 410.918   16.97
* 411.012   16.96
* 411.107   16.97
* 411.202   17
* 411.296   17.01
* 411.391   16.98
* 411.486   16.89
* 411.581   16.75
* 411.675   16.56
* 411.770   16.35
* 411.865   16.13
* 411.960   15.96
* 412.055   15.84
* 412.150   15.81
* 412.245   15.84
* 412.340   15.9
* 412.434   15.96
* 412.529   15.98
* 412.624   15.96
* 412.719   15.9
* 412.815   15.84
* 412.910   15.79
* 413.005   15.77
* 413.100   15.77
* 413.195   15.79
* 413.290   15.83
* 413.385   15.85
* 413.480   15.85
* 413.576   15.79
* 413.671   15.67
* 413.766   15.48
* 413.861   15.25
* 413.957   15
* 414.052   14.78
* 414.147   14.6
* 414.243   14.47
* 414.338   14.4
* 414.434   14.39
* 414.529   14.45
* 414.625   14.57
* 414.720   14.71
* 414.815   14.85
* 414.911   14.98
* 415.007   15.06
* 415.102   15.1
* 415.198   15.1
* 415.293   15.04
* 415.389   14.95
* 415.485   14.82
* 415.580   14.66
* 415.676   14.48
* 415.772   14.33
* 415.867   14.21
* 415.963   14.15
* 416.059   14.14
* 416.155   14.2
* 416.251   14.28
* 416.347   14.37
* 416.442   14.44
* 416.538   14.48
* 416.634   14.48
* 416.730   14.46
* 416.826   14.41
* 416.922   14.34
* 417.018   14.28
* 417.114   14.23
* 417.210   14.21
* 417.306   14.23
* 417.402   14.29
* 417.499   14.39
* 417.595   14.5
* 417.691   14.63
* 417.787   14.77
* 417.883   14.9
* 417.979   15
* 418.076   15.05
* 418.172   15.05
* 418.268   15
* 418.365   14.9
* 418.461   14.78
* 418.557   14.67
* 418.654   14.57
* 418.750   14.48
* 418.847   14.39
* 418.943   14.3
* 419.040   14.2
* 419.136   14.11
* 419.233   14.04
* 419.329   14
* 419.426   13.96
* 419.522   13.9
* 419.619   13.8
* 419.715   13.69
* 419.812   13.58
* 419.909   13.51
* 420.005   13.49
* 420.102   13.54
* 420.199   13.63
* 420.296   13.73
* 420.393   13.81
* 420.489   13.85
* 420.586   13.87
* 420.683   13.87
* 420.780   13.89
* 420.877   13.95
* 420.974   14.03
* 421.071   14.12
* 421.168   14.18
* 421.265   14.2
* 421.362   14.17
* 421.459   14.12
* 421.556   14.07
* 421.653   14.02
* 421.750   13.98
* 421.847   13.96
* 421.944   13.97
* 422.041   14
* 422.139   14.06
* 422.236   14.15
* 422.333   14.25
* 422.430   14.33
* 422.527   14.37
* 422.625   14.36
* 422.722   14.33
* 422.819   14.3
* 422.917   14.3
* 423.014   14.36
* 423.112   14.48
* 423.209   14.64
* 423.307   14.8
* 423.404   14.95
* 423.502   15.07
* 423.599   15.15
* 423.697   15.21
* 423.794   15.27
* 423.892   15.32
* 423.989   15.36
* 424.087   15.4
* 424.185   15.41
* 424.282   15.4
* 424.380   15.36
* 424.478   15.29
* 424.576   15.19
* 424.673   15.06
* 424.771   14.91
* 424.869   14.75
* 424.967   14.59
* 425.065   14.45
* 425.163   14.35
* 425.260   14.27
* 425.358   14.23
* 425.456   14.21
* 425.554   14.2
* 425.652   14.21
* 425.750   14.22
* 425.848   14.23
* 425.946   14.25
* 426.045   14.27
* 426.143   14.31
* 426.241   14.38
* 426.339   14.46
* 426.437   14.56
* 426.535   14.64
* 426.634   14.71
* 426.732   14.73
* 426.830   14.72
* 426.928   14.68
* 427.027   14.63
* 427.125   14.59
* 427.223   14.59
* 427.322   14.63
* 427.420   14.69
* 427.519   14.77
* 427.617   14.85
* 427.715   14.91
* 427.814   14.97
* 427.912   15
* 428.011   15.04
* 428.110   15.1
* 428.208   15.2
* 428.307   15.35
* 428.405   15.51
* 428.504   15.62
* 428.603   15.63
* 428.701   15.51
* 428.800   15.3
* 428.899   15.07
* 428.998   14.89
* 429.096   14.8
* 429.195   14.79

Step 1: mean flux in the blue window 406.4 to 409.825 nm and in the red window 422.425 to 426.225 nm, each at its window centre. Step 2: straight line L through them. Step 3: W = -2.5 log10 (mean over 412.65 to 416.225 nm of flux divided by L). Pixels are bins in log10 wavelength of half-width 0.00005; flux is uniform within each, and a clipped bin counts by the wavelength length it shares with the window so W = 0.056 mag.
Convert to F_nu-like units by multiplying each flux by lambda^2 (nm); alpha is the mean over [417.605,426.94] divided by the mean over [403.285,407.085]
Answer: 1.05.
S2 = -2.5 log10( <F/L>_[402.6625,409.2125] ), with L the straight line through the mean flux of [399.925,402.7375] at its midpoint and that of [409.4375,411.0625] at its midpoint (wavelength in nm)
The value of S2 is 0.06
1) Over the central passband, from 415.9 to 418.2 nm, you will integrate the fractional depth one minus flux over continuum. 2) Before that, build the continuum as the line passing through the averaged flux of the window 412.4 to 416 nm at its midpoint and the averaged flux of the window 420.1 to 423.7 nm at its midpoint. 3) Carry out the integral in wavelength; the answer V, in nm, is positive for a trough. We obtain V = 0.05 nm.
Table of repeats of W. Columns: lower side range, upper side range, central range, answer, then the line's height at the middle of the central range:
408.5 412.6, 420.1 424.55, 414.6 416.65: 0.085 mag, 15.8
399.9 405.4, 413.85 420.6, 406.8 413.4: -0.132 mag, 14.7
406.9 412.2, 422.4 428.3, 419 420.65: 0.122 mag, 15.4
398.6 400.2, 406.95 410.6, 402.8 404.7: 0.123 mag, 16.4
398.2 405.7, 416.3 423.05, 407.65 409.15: -0.116 mag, 14.9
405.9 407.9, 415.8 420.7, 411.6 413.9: -0.060 mag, 15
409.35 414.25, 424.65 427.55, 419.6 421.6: 0.102 mag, 15.2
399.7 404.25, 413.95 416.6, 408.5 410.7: -0.157 mag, 14.8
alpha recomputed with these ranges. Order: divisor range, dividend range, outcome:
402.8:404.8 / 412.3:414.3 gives 1.12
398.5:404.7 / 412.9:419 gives 1.04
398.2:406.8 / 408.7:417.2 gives 1.09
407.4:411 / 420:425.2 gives 0.91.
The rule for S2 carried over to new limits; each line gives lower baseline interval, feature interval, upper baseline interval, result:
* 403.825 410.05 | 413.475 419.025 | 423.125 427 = 0.04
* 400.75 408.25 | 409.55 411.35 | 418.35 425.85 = -0.15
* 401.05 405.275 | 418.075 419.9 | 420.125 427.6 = 0.02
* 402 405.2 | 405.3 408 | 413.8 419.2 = -0.07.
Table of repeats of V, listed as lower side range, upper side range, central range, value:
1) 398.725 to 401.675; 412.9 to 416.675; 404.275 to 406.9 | 0.08 nm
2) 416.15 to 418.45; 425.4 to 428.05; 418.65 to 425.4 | 0.10 nm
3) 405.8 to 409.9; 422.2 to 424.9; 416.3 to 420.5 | 0.29 nm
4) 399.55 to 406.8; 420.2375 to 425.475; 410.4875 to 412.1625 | -0.21 nm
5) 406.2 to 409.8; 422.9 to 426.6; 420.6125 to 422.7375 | 0.13 nm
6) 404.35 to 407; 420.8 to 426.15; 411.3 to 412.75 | -0.13 nm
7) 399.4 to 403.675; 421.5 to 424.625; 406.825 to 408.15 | -0.11 nm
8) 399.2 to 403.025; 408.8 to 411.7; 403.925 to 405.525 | 0.15 nm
